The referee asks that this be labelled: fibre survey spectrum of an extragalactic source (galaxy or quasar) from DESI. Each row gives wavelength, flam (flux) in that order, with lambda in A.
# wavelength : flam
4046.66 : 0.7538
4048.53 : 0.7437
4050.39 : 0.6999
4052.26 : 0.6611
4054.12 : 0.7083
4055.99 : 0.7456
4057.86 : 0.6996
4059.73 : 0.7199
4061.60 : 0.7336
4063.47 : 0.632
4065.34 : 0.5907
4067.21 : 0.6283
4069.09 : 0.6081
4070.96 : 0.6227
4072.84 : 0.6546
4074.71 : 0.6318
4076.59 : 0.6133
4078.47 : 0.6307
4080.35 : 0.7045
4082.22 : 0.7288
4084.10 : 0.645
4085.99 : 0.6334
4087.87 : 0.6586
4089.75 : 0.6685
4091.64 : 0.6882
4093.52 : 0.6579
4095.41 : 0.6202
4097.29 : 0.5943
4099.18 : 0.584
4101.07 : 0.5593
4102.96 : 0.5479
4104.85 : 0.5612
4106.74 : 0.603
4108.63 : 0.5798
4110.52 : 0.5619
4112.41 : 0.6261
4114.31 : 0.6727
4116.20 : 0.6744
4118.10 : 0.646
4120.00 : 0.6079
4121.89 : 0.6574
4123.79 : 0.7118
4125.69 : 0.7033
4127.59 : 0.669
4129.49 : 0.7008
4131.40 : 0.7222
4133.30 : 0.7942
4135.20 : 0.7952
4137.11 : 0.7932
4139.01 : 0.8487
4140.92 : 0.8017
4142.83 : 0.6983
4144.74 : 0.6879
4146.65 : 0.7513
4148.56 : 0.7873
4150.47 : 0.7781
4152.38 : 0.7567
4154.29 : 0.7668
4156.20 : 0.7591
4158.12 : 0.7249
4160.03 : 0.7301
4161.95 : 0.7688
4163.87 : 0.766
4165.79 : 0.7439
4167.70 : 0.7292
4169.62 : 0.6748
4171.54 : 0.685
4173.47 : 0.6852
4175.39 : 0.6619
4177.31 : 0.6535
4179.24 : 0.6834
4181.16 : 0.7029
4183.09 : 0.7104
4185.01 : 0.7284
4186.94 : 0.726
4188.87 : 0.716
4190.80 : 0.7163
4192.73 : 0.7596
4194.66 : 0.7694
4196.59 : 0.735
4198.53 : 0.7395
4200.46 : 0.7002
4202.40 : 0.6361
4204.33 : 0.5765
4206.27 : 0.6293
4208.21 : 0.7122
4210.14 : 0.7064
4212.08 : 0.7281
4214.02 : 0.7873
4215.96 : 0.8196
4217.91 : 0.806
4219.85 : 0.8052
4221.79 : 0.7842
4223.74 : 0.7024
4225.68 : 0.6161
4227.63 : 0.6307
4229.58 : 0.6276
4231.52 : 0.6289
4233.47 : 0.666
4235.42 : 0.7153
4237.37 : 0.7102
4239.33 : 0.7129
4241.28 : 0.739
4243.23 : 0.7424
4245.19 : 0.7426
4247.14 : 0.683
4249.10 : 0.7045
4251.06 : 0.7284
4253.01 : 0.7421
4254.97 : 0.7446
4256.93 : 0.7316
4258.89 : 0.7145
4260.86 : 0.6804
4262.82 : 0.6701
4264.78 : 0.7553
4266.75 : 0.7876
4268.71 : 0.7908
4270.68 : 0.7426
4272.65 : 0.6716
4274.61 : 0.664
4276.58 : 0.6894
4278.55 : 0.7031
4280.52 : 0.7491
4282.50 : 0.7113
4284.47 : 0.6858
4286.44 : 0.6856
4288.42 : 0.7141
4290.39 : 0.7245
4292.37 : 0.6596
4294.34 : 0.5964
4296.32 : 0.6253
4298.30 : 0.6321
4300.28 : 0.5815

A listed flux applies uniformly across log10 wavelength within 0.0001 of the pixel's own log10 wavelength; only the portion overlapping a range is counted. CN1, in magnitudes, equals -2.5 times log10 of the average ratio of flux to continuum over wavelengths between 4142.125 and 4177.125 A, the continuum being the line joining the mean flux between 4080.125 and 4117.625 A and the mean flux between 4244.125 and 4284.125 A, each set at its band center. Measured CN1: -0.11 mag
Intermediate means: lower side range 0.627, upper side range 0.72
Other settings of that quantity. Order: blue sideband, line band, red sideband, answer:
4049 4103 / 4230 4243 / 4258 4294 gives 0.00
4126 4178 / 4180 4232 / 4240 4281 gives 0.03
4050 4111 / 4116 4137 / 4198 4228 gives -0.06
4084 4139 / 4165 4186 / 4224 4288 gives -0.03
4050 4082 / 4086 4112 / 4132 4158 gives 0.16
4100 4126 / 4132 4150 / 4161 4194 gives -0.17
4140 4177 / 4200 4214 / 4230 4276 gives 0.07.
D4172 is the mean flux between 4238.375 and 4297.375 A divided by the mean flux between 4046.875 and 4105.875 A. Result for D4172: 1.1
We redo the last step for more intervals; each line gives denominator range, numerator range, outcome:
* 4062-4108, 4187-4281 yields 1.14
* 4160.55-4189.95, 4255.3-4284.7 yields 1.01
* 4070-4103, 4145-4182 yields 1.14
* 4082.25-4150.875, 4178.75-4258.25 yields 1.06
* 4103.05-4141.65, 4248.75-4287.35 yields 1.05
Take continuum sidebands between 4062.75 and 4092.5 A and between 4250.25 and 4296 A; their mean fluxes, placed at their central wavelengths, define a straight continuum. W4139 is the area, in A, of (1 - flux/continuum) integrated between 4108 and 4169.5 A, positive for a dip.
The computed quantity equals -4.9 A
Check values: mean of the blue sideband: 0.646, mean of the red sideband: 0.709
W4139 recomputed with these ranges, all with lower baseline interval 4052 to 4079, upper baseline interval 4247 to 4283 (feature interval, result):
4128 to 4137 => -1.0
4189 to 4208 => 0.1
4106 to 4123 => 1.2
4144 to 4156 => -1.3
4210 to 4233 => -0.4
